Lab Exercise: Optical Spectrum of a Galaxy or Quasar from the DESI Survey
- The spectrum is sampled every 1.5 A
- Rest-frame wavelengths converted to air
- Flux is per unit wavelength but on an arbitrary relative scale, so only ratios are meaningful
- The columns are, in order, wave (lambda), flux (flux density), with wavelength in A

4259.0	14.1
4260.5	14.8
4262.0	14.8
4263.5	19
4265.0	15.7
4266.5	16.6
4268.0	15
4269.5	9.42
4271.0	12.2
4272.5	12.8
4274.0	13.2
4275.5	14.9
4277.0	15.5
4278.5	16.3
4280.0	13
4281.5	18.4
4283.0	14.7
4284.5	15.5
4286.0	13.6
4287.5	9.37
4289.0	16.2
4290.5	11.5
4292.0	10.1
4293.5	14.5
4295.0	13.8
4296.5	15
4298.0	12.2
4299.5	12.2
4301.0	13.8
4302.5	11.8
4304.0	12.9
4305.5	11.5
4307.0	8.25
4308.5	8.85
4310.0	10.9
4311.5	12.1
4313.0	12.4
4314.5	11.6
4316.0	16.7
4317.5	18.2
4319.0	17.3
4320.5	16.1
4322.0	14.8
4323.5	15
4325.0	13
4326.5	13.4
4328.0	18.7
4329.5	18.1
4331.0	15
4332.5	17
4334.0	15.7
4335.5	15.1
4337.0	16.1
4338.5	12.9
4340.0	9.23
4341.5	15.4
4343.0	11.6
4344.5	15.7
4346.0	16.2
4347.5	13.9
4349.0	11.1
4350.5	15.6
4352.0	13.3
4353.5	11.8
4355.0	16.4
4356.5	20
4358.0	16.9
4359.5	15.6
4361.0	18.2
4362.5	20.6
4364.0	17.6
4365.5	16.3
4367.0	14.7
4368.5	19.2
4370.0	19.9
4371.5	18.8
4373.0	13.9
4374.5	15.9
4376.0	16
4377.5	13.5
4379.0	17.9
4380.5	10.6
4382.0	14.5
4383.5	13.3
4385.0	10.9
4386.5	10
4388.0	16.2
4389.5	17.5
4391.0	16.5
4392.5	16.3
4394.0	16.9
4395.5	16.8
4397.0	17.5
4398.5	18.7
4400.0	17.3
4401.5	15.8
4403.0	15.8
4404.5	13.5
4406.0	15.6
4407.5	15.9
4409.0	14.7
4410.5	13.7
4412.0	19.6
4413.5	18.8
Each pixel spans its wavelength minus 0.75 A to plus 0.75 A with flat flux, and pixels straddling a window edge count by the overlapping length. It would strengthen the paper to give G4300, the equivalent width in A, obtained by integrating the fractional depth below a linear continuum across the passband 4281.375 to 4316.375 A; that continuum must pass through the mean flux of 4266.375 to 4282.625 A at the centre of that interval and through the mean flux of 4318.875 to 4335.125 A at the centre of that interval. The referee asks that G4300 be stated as 5.21 A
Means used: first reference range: 14.2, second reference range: 15.8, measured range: 12.7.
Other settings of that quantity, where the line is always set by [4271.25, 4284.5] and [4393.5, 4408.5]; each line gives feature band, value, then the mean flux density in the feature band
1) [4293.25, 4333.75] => 3.6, 13.9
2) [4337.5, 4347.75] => 1.3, 13.6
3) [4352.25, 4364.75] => -0.9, 17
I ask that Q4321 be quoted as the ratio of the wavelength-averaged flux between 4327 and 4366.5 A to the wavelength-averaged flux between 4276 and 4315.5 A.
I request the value 1.2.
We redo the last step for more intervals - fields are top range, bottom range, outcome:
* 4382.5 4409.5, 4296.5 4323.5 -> 1.18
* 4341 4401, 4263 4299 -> 1.12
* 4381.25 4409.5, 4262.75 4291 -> 1.07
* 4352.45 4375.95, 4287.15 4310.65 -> 1.40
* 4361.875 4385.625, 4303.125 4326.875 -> 1.19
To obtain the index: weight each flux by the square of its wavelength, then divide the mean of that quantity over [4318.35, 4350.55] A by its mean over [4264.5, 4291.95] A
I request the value 1.1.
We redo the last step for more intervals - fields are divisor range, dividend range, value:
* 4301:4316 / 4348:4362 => 1.37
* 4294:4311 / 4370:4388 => 1.25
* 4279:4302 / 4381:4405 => 1.19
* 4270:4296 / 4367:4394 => 1.16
